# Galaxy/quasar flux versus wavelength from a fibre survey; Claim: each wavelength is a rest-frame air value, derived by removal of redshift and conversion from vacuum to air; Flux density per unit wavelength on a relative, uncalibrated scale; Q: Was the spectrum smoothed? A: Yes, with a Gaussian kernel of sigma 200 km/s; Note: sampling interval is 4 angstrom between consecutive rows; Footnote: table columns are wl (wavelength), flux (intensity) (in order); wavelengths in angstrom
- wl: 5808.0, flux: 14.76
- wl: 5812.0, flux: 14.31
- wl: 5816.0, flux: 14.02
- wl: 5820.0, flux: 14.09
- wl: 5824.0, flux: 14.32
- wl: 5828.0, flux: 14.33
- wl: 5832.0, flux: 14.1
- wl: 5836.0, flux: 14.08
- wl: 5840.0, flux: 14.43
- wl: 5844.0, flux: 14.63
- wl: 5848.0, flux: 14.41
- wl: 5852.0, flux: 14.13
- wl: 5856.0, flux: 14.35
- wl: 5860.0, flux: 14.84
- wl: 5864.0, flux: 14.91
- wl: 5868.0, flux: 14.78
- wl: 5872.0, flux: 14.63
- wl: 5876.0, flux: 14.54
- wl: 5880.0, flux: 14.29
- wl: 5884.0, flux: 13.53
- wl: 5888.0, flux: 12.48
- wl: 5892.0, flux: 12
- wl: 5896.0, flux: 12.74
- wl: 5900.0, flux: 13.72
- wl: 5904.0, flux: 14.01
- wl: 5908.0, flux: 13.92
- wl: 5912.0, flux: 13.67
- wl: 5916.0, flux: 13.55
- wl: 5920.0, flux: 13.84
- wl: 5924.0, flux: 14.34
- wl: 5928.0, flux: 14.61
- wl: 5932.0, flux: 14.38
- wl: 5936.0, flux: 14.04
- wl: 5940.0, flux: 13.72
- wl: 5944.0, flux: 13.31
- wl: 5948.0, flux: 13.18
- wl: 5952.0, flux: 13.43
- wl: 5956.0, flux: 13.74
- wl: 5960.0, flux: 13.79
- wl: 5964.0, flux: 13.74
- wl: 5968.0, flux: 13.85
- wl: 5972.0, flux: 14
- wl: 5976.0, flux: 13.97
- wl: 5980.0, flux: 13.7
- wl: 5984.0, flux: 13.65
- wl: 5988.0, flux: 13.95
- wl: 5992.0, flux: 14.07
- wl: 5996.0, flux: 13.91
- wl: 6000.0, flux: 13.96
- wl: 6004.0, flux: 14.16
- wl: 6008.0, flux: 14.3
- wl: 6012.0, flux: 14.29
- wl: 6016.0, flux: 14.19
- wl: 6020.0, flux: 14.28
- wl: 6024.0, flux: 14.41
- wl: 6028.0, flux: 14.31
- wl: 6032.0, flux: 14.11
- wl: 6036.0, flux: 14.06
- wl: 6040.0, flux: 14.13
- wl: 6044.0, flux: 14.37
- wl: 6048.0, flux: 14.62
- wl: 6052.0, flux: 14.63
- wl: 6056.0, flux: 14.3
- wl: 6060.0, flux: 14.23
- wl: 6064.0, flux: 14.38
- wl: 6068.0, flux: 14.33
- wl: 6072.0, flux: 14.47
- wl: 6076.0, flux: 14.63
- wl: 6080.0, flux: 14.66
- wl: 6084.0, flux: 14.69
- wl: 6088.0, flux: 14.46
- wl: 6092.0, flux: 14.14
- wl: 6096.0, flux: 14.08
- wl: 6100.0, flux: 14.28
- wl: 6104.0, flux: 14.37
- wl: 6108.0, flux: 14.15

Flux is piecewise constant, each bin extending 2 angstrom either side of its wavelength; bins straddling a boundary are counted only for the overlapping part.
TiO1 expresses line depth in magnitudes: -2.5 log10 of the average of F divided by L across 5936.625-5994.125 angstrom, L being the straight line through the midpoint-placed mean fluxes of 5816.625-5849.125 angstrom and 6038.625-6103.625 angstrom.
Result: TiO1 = 0.05 mag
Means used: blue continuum 14.3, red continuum 14.4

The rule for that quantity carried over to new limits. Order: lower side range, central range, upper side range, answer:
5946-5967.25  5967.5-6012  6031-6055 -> -0.008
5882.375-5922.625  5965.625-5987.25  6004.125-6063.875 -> 0.004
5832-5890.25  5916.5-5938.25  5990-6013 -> 0.000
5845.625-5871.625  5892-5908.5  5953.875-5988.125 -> 0.072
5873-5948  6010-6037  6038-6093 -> 0.000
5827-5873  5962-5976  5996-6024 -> 0.030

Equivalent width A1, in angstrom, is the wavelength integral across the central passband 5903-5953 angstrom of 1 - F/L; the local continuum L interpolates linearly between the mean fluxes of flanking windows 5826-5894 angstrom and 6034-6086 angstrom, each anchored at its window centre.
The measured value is 1.4 angstrom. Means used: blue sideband 14.1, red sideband 14.4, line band 13.9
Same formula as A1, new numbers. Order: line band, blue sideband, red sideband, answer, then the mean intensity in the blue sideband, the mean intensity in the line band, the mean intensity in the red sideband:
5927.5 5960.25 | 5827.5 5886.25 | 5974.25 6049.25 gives 1.1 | 14.4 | 13.8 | 14.1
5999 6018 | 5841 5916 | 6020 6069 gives 0.1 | 14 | 14.2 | 14.3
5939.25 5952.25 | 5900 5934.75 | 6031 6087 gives 0.7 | 14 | 13.4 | 14.4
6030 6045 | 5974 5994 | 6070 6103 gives 0.0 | 13.9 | 14.2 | 14.4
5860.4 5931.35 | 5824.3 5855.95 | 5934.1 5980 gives 0.7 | 14.3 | 13.9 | 13.7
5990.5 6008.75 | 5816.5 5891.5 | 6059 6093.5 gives 0.4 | 14.2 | 14.1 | 14.5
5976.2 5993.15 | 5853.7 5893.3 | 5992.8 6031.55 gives 0.4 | 14.1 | 13.8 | 14.2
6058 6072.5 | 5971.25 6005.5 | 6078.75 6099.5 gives -0.1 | 13.9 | 14.3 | 14.4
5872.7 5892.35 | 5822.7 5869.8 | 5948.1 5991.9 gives 0.9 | 14.4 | 13.6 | 13.8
